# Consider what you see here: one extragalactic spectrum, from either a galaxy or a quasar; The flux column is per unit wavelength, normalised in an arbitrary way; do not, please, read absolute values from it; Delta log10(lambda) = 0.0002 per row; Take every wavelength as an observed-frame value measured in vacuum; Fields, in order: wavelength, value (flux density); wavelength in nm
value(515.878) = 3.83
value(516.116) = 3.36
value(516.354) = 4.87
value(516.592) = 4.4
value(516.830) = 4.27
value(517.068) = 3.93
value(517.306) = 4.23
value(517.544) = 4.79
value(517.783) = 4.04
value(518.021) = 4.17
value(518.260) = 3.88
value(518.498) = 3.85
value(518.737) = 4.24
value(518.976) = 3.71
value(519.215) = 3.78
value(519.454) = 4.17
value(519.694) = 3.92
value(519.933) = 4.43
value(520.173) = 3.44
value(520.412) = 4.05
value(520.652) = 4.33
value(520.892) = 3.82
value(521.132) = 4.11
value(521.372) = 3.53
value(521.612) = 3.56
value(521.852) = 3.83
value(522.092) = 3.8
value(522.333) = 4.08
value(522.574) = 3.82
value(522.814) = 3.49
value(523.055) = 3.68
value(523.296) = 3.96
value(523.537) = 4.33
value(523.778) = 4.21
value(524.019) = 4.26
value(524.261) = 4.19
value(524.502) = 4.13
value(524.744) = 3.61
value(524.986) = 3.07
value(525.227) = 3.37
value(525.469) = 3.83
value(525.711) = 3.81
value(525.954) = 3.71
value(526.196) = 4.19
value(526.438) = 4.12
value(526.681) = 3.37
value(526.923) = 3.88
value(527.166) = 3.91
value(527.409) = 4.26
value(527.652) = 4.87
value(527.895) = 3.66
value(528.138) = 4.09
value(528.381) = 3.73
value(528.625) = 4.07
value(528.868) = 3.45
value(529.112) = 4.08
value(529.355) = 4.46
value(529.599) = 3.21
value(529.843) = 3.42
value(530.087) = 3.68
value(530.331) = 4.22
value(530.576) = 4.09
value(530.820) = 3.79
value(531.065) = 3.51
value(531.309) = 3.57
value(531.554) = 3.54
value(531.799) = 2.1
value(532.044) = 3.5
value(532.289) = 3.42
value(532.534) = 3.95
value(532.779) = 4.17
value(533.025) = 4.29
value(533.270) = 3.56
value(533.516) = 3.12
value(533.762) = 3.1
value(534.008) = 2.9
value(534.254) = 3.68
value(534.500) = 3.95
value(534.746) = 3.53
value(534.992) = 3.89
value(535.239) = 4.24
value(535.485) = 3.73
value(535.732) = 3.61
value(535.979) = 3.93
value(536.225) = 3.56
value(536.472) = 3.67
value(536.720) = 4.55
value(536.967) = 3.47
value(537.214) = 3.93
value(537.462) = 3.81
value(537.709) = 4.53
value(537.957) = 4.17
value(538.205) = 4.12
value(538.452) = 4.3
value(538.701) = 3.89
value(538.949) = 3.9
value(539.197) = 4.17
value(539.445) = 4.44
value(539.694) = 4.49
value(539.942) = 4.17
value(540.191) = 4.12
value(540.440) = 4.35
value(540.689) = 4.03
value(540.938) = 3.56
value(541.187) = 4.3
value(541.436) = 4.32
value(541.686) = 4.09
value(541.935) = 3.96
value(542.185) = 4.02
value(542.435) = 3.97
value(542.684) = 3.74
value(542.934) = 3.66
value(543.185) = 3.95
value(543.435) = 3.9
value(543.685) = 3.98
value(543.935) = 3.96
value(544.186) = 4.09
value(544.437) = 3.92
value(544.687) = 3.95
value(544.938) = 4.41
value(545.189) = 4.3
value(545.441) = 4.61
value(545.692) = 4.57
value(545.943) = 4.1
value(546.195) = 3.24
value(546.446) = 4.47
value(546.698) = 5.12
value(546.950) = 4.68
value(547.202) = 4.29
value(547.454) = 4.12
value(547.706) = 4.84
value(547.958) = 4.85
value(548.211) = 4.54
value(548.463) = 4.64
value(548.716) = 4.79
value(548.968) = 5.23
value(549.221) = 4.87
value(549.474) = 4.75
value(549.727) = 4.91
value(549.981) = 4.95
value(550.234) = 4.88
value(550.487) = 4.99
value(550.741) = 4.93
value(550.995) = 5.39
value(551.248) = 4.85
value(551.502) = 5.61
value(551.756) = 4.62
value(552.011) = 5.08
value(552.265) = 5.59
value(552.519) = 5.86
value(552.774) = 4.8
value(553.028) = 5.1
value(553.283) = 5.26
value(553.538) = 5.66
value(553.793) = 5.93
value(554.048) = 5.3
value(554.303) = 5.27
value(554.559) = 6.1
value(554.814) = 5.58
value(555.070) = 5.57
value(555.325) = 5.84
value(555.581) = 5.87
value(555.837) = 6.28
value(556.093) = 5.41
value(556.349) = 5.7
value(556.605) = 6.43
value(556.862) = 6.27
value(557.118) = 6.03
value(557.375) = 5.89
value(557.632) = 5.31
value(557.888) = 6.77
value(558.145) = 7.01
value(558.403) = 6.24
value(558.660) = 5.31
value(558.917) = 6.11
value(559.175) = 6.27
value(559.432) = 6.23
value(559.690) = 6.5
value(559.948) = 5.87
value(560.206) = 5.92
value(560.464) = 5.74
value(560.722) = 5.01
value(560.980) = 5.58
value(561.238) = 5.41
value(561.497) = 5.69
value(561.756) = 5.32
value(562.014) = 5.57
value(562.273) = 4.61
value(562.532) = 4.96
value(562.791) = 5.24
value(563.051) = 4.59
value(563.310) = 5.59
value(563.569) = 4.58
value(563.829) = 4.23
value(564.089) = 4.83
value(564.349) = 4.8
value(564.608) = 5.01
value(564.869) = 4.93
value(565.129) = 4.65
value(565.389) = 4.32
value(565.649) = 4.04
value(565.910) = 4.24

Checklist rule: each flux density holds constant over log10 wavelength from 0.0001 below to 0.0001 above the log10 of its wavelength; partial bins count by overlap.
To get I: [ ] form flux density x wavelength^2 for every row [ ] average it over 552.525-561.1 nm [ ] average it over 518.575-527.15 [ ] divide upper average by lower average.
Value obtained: 1.70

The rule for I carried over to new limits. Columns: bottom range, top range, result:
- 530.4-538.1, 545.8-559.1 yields 1.53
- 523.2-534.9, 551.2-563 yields 1.67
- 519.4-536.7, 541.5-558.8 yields 1.43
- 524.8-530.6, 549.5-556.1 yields 1.53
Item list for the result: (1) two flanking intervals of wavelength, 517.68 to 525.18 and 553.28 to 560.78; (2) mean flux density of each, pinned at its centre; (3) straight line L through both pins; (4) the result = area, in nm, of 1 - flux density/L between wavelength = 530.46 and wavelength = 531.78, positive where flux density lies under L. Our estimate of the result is 0.26 nm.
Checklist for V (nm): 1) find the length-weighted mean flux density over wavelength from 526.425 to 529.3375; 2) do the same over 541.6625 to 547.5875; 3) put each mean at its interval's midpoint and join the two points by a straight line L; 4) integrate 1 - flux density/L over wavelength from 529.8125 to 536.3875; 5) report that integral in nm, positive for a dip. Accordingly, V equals 0.63 nm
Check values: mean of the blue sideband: 3.97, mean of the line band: 3.63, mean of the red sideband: 4.13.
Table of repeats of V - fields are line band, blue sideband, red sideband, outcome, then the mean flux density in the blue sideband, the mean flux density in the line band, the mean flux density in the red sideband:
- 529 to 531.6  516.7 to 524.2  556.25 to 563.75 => 0.37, 3.99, 3.79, 5.7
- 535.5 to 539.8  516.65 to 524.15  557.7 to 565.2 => 0.55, 3.99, 4.02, 5.47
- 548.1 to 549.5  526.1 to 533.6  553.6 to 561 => 0.12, 3.78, 4.81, 5.91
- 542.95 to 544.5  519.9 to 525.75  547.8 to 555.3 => 0.28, 3.86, 3.95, 5.18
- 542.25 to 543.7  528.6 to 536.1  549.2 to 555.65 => 0.21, 3.66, 3.86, 5.29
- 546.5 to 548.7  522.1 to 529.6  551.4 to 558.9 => 0.26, 3.91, 4.64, 5.72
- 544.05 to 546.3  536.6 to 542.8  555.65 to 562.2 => 0.23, 4.1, 4.14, 5.9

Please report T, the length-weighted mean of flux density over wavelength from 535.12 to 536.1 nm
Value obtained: 3.88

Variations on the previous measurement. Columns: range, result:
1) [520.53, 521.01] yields 4.07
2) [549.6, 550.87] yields 4.93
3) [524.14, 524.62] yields 4.16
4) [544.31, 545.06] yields 4.09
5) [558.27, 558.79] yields 5.78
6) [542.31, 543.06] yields 3.79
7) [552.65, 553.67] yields 5.21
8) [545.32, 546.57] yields 4.2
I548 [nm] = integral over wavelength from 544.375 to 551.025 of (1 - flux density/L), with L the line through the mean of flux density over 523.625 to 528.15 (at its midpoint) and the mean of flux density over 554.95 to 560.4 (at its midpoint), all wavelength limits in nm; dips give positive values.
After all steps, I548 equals 0.96 nm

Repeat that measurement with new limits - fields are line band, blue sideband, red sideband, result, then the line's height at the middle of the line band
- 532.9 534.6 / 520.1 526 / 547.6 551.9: 0.30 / 4.28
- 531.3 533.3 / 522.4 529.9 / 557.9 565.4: 0.28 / 4.15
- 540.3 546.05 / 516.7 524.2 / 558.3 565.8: 0.76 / 4.69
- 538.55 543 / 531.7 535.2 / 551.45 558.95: 0.20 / 4.27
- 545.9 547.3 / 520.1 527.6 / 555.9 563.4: 0.20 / 5.07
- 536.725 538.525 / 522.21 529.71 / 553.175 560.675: 0.23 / 4.66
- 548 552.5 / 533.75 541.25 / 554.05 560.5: 0.22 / 5.25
